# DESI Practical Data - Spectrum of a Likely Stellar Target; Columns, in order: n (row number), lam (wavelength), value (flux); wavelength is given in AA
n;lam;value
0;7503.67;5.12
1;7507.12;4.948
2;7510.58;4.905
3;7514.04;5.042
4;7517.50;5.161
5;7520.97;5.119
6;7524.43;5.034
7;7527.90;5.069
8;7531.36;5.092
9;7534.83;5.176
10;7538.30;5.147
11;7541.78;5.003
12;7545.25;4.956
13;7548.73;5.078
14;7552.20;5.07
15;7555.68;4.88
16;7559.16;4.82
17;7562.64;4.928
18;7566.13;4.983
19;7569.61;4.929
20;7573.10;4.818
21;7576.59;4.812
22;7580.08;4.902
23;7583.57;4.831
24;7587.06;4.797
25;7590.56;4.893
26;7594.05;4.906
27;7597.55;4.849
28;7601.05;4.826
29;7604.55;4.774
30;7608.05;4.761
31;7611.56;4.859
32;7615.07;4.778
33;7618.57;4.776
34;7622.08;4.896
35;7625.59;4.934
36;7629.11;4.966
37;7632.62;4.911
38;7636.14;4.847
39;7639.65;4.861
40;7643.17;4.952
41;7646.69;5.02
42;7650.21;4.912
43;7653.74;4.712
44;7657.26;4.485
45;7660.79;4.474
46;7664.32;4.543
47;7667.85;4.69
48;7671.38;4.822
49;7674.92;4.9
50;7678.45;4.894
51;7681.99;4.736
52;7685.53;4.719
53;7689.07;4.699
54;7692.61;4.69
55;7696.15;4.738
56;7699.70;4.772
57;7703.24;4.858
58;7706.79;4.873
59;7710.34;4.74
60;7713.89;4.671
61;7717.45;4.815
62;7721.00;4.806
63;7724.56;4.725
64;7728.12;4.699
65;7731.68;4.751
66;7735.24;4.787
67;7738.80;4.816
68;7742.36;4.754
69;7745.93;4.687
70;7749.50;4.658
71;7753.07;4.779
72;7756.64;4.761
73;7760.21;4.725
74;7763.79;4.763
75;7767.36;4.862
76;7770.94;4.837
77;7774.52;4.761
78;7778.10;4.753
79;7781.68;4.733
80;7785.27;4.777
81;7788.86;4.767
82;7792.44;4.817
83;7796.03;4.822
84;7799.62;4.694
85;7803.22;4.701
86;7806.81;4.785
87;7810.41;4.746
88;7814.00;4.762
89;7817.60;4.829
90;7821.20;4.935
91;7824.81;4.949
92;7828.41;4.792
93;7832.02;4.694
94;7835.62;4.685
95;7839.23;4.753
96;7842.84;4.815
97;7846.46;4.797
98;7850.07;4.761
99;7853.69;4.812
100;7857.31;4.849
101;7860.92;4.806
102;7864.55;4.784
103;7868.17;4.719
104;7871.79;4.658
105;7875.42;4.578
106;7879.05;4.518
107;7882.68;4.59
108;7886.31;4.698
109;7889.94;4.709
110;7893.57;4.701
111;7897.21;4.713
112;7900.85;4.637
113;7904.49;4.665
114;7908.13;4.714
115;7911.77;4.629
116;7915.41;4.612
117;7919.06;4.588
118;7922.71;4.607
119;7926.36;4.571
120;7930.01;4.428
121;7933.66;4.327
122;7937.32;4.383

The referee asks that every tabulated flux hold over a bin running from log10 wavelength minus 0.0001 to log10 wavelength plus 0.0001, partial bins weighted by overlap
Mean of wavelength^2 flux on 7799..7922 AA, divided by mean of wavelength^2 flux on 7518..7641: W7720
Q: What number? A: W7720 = 1.03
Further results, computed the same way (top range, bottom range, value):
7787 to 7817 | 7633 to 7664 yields 1.04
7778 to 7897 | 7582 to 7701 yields 1.04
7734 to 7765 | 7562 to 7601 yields 1.02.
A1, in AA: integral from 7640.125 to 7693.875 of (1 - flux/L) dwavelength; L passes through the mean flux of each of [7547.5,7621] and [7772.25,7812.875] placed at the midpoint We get 0.81 AA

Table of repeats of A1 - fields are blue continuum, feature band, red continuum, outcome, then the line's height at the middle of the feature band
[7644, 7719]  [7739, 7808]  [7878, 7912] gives -0.69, 4.71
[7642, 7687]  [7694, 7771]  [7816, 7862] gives 0.16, 4.78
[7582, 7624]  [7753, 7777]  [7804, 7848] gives 0.10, 4.8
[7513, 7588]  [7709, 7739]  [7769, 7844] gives 0.58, 4.85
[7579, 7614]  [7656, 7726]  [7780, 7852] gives 1.14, 4.81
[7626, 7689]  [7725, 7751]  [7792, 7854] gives 0.28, 4.79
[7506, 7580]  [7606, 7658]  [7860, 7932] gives 0.59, 4.91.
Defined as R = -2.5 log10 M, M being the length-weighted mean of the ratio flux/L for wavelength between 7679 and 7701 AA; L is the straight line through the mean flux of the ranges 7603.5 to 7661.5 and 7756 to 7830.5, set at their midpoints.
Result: 0.02 mag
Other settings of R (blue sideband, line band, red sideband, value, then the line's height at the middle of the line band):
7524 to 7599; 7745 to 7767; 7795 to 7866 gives 0.021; 4.83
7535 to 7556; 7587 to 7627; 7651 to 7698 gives 0.010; 4.88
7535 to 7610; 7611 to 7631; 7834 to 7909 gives 0.002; 4.88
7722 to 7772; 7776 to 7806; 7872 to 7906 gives -0.008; 4.72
